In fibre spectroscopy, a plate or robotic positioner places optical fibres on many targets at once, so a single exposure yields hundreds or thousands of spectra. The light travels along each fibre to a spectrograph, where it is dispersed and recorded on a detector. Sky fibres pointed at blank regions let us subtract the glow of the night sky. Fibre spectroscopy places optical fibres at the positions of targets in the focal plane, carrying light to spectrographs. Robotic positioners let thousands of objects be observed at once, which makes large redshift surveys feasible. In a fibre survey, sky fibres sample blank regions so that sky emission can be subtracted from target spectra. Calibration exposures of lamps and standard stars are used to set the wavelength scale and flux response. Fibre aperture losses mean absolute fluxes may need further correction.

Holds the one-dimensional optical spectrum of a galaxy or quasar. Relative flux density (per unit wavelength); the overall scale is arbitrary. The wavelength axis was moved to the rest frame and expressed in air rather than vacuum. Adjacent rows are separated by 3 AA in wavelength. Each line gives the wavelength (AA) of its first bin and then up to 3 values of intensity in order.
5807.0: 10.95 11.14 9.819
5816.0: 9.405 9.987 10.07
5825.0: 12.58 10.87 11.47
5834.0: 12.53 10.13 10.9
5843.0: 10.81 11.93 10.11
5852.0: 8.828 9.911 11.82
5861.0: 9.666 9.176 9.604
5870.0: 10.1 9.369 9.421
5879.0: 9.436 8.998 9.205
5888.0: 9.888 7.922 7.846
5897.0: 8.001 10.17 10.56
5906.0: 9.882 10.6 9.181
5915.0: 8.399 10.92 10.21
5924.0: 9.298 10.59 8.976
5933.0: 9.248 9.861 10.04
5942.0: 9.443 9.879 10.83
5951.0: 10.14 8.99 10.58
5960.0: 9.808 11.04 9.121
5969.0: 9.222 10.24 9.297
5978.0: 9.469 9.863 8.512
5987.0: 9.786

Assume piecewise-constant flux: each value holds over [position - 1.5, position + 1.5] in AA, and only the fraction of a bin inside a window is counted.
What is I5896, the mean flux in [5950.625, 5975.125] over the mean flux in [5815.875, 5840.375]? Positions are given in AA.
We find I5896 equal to 0.90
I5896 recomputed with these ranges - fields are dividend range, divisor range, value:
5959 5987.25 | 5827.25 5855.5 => 0.89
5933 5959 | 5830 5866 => 0.94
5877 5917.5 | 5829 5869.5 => 0.88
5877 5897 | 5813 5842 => 0.82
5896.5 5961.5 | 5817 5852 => 0.90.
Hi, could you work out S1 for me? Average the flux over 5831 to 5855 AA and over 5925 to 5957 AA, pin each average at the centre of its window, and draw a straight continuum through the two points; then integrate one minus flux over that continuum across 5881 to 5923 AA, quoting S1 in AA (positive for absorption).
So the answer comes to 3.2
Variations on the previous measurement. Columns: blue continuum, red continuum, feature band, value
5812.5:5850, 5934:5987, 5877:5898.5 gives 3.3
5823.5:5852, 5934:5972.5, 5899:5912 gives 0.3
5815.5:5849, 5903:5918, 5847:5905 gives 4.5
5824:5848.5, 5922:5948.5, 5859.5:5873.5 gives 1.6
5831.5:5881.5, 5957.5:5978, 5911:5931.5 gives 0.7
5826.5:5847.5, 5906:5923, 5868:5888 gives 2.0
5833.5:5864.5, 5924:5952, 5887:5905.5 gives 2.0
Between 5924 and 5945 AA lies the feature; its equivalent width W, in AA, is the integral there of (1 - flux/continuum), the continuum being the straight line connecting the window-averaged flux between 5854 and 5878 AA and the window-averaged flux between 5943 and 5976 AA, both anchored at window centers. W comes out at 0.5 AA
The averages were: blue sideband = 9.87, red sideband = 9.92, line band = 9.68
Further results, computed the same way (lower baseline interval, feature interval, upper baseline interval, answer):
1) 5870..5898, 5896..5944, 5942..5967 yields -1.1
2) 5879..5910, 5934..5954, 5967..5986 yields -1.2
